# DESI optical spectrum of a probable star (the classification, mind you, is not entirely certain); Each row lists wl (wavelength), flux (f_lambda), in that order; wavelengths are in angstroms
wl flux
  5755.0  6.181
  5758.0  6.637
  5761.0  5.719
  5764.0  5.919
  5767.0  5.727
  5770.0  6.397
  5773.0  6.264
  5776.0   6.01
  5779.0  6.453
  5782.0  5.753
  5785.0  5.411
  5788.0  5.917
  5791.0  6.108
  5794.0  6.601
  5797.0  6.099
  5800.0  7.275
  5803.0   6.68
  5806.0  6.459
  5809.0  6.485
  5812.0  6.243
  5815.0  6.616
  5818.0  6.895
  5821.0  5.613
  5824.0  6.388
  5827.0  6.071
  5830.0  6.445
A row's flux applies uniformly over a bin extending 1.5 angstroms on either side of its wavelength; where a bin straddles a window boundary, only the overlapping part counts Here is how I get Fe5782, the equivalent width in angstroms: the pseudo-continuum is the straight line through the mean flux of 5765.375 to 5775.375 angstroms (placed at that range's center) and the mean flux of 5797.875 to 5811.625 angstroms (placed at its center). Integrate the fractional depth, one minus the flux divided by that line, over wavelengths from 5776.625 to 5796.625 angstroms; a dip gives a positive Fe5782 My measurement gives 1.03 angstroms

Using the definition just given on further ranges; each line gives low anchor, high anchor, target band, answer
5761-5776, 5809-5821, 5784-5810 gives -0.25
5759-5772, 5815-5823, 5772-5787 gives 0.26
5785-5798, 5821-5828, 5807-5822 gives -0.72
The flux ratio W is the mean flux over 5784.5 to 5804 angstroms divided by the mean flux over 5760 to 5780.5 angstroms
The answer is 1.0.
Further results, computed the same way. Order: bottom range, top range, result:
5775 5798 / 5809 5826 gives 1.05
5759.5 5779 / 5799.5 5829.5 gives 1.07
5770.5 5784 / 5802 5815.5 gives 1.06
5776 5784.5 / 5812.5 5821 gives 1.08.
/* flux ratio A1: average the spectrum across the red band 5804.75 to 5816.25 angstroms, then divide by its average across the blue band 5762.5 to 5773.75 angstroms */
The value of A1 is 1.06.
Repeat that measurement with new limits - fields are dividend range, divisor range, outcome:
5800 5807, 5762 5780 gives 1.10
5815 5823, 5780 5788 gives 1.11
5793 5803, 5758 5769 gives 1.12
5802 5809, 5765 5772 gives 1.08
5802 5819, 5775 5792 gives 1.10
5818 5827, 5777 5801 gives 1.00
